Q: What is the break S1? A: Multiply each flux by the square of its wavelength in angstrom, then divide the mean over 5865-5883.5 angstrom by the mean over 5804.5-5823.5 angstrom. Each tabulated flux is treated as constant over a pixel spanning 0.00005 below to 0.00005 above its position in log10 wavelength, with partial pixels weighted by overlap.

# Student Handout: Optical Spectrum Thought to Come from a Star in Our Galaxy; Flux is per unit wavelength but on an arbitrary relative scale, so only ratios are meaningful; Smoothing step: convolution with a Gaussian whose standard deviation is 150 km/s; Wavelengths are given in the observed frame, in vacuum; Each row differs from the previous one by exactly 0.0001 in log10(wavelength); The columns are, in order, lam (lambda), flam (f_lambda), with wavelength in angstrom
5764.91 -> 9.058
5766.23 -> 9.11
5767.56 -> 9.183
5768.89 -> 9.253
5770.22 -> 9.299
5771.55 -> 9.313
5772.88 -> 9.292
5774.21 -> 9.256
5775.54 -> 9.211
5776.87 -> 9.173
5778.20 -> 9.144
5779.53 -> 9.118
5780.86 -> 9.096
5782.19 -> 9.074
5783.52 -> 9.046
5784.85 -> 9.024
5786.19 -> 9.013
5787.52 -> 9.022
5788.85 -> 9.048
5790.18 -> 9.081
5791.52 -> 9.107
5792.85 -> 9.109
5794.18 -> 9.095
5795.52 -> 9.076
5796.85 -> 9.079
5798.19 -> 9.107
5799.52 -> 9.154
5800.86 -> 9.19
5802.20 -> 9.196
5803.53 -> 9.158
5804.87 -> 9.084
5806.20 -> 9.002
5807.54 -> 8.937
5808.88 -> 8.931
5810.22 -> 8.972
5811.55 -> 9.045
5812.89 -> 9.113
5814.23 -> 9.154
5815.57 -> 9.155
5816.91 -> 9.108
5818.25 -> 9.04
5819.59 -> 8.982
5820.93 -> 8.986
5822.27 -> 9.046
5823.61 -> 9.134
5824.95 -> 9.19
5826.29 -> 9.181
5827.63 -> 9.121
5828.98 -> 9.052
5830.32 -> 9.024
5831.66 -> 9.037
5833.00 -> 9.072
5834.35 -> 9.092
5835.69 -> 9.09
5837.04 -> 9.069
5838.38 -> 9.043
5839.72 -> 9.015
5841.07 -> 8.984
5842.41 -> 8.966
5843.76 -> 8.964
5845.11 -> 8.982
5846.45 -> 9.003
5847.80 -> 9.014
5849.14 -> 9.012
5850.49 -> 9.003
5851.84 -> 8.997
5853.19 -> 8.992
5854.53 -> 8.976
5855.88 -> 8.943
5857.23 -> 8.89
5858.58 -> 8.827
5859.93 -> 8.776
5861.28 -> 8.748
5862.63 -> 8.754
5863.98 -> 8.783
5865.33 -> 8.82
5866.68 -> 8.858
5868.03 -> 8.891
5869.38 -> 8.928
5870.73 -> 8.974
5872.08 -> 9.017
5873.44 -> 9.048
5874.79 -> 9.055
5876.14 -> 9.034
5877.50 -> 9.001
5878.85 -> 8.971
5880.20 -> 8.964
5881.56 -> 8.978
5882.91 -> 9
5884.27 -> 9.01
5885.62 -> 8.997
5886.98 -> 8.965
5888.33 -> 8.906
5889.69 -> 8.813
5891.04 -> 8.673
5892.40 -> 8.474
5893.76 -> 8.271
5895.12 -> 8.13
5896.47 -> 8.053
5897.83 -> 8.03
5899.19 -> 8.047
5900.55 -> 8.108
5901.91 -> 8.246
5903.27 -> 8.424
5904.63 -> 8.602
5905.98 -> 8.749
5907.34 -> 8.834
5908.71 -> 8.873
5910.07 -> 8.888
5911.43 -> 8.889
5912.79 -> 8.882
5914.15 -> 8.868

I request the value 1.0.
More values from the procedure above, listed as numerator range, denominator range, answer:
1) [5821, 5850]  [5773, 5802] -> 1.01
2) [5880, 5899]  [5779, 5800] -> 0.98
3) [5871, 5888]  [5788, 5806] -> 1.02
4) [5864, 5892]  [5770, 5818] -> 1.01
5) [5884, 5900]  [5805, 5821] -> 0.97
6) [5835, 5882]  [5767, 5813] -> 1.01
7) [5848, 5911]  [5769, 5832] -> 0.99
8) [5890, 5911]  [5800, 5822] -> 0.96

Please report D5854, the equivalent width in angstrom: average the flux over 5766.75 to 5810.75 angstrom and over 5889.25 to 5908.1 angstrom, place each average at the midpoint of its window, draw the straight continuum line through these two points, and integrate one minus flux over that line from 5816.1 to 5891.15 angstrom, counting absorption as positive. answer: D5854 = -2.6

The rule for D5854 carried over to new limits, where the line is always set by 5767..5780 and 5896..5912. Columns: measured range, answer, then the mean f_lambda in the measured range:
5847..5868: -0.4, 8.89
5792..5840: -0.5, 9.08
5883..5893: -0.3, 8.85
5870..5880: -0.4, 9.01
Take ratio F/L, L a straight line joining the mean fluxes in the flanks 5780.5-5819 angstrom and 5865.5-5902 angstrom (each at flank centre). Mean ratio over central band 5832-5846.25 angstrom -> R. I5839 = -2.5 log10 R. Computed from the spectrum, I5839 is -0.01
